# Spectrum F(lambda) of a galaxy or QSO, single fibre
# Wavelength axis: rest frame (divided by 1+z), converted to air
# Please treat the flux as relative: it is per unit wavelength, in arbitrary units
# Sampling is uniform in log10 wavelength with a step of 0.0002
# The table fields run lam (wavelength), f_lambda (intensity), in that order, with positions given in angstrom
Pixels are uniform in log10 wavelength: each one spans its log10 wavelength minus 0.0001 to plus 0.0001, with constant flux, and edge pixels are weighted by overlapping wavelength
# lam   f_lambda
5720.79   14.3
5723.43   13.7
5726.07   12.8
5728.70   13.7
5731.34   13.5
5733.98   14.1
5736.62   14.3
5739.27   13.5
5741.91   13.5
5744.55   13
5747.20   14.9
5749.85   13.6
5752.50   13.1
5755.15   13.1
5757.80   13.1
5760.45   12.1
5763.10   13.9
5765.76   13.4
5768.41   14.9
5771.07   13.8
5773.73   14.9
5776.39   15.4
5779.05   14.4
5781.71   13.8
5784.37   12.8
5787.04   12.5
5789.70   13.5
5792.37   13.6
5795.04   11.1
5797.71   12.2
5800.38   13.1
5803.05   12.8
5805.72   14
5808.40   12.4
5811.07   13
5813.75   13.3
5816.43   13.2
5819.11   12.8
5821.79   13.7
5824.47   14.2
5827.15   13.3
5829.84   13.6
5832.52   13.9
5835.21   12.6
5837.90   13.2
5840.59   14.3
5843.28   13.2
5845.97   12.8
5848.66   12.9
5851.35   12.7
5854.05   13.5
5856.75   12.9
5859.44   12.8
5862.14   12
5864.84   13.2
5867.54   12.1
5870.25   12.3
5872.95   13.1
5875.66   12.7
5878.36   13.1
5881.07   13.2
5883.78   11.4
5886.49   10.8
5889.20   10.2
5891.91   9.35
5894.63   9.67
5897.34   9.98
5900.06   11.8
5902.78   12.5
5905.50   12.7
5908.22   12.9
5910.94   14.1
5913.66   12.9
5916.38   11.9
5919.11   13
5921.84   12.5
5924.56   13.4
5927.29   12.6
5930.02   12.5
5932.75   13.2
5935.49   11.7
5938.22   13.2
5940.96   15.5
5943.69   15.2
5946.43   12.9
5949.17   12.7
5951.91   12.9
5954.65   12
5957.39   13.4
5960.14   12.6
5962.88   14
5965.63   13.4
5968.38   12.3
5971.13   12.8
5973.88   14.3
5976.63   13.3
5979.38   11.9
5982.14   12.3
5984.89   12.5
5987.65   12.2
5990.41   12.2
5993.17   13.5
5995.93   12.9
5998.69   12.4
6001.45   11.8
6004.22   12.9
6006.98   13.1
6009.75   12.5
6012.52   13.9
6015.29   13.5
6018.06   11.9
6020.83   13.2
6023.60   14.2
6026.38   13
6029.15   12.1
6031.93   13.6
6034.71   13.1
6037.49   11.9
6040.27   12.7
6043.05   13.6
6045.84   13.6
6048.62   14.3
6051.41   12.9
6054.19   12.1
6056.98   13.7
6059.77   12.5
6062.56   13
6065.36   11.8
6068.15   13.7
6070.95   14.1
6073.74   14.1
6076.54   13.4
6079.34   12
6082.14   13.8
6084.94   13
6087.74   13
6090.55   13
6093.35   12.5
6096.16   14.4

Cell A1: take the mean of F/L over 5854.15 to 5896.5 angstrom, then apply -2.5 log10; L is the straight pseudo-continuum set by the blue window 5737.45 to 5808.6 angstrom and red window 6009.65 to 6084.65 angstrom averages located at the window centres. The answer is 0.12 mag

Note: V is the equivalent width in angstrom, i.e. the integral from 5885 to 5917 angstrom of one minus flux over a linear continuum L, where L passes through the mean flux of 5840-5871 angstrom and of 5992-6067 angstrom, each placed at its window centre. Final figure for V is 3.3 angstrom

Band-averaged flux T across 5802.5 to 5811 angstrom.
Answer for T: 13.1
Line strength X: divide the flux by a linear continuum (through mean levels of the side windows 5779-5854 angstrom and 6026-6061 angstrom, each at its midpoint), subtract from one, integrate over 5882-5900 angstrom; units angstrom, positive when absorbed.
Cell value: 3.7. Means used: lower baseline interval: 13.2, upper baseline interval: 13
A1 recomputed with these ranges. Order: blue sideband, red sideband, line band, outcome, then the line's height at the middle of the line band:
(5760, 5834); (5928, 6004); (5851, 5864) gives 0.04 mag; 13.3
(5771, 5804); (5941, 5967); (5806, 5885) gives 0.03 mag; 13.4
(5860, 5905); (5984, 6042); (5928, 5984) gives -0.06 mag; 12.4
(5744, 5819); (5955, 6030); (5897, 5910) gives 0.08 mag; 13.1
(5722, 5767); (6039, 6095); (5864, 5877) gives 0.06 mag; 13.4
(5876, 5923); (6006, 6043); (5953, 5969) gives -0.05 mag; 12.4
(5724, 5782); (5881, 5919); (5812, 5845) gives -0.06 mag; 12.7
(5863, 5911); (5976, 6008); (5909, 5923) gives -0.07 mag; 12.1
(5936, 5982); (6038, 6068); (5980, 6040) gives 0.03 mag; 13.1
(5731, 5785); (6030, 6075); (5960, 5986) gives 0.03 mag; 13.3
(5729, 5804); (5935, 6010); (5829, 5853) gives 0.01 mag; 13.3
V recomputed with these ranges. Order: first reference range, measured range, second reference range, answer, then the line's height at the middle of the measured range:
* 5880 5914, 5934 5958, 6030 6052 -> -2.2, 12.1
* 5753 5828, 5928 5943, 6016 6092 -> -0.1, 13.2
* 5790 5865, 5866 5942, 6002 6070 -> 4.5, 13.1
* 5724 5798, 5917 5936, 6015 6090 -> 0.8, 13.3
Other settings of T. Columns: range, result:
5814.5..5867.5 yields 13.2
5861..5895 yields 11.8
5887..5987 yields 12.6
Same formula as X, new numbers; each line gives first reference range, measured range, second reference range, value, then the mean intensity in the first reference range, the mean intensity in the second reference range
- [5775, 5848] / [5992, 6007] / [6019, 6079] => 0.5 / 13.3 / 13.1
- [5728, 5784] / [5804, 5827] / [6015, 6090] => 0.6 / 13.8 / 13.1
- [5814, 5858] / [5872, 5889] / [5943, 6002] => 1.2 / 13.3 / 12.9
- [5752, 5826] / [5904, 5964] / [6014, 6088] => 0.7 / 13.4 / 13.1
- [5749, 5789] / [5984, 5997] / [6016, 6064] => 0.5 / 13.7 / 13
